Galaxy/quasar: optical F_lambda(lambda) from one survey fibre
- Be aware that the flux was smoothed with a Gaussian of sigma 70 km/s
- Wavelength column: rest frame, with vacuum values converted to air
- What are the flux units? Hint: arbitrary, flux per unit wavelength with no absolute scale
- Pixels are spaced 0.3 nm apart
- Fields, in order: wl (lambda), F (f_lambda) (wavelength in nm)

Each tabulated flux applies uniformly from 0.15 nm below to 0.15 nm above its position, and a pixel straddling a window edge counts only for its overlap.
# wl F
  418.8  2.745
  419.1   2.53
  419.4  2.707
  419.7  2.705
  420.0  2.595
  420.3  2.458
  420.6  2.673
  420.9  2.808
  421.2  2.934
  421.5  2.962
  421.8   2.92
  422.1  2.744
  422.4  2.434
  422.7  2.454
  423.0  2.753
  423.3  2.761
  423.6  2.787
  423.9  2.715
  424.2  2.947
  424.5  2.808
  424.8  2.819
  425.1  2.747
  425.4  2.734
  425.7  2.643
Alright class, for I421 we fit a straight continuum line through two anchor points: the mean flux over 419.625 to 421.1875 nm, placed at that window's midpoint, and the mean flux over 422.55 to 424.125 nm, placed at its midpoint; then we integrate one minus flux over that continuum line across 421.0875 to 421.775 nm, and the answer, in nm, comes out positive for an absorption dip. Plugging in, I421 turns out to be -0.07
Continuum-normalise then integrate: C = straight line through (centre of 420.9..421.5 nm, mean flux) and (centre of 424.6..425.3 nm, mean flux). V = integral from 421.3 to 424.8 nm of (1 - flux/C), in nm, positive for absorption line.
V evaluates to 0.11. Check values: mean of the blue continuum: 2.91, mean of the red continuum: 2.78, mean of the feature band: 2.76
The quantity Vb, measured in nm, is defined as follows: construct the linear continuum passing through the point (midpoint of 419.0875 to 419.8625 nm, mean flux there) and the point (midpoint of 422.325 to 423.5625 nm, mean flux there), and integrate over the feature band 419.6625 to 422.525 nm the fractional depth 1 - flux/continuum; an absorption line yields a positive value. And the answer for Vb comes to -0.08 nm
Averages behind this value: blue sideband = 2.67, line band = 2.73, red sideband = 2.63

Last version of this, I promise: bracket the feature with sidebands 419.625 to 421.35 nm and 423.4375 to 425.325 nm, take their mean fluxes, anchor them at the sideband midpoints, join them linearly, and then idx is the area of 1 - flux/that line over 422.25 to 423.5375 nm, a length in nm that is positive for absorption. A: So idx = 0.07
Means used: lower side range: 2.7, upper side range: 2.8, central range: 2.61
